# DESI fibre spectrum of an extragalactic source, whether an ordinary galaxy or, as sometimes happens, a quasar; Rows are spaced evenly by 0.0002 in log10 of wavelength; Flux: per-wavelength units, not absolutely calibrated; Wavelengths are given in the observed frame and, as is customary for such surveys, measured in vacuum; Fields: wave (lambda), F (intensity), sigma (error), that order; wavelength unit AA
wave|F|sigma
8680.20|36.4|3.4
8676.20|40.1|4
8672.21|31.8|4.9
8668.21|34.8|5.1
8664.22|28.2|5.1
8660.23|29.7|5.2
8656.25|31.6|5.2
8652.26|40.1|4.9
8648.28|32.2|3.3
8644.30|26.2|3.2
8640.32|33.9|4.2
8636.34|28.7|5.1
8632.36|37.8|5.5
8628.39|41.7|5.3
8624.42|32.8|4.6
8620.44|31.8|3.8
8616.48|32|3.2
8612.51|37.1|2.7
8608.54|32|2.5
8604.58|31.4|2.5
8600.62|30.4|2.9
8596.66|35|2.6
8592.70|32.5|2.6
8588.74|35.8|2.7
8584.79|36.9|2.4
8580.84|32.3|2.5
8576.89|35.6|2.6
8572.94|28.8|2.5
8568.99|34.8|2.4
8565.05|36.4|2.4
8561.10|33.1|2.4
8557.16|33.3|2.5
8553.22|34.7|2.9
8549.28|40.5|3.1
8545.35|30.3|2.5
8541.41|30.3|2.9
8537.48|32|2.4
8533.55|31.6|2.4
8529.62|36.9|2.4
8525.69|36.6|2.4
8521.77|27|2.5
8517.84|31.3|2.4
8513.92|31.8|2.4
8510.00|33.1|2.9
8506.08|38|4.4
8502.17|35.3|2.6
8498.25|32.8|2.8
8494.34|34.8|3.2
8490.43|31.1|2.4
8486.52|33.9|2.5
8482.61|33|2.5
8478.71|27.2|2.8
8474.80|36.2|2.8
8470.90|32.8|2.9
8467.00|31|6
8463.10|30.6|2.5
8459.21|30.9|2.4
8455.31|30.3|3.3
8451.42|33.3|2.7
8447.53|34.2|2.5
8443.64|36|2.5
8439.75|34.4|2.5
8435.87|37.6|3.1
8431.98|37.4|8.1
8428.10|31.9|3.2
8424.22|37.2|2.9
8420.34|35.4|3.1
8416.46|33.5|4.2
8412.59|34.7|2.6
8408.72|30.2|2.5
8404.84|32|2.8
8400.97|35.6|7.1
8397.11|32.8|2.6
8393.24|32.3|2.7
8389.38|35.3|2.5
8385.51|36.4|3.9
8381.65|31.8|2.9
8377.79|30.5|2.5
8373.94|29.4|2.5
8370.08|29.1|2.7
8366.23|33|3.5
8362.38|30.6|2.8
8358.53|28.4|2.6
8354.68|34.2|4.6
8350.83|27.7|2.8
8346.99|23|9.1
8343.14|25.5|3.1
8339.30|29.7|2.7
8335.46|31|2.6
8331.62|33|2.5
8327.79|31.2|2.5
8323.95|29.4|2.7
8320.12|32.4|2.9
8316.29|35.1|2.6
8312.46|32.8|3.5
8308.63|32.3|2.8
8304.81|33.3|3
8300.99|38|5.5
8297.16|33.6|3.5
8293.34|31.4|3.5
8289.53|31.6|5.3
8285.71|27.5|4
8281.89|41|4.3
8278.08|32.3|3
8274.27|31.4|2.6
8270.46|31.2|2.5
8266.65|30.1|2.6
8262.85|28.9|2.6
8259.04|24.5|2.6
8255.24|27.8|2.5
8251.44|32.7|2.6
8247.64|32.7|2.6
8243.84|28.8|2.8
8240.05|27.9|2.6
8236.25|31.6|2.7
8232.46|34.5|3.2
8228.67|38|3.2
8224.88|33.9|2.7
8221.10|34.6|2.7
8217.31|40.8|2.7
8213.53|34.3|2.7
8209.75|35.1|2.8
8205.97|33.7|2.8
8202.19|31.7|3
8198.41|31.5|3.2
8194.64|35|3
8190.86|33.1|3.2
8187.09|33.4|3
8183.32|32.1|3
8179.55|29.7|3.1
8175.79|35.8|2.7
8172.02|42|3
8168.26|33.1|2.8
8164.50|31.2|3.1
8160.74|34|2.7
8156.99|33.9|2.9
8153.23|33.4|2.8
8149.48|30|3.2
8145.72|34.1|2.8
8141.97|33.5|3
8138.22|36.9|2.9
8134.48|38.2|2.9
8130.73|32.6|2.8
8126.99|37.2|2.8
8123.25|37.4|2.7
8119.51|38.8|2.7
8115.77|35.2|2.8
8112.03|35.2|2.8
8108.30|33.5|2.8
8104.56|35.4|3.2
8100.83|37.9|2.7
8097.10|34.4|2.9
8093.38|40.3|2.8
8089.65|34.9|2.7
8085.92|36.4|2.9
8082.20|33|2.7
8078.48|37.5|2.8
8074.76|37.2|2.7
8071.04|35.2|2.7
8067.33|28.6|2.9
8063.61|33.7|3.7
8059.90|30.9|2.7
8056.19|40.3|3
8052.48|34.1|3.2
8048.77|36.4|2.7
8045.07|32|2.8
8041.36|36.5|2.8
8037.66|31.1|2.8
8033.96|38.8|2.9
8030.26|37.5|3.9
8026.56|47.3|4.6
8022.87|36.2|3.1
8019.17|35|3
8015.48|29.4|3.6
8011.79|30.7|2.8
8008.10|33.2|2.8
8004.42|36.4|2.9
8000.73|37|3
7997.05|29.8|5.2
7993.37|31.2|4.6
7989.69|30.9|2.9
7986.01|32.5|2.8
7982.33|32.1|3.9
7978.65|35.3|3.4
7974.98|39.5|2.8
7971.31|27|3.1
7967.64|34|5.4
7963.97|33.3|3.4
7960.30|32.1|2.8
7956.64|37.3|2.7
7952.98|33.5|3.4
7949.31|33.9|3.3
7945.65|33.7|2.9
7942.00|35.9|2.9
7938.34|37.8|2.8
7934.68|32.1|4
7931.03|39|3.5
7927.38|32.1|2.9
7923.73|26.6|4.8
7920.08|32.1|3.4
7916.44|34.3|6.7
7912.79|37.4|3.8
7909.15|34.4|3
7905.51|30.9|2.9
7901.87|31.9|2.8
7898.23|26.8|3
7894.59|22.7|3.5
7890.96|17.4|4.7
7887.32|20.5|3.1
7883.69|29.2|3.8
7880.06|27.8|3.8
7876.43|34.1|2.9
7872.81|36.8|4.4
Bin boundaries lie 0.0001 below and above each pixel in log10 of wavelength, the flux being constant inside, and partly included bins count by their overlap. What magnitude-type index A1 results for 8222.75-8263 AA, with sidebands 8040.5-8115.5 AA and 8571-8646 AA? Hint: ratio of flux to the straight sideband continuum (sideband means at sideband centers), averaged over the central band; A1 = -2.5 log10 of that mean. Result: 0.11 mag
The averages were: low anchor 35.2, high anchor 33.3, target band 31.1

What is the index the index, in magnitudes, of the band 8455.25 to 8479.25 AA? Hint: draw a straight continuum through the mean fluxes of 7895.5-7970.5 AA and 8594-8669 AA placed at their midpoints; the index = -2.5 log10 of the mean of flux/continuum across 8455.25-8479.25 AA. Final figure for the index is 0.05 mag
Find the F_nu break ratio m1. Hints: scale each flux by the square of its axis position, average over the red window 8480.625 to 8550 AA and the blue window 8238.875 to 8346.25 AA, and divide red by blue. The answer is 1.1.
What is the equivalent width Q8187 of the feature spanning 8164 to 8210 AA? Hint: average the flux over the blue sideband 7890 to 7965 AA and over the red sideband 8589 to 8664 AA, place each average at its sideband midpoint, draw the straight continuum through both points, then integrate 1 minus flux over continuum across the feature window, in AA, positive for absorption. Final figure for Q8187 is -1.5 AA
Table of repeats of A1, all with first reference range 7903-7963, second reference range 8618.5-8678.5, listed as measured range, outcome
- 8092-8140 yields -0.079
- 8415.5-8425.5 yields -0.057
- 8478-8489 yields 0.057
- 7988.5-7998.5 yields 0.108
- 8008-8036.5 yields -0.069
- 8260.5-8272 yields 0.133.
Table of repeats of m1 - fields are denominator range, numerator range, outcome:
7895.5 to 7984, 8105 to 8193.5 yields 1.09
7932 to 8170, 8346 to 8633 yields 1.06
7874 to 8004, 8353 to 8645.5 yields 1.19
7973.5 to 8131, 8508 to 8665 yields 1.08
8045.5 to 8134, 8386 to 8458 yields 1.04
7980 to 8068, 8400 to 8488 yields 1.08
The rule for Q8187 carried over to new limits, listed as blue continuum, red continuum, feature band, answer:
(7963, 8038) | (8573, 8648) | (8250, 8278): 3.51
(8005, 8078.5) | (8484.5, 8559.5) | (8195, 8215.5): 0.64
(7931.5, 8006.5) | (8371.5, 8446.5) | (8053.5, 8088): -0.89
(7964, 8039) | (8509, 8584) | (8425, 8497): 0.42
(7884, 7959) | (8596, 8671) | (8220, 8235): -1.40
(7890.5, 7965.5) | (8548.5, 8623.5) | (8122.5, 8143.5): -1.97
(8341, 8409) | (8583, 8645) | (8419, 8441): -2.84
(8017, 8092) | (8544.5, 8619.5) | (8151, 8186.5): 1.40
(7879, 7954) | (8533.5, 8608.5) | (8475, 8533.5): 0.19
